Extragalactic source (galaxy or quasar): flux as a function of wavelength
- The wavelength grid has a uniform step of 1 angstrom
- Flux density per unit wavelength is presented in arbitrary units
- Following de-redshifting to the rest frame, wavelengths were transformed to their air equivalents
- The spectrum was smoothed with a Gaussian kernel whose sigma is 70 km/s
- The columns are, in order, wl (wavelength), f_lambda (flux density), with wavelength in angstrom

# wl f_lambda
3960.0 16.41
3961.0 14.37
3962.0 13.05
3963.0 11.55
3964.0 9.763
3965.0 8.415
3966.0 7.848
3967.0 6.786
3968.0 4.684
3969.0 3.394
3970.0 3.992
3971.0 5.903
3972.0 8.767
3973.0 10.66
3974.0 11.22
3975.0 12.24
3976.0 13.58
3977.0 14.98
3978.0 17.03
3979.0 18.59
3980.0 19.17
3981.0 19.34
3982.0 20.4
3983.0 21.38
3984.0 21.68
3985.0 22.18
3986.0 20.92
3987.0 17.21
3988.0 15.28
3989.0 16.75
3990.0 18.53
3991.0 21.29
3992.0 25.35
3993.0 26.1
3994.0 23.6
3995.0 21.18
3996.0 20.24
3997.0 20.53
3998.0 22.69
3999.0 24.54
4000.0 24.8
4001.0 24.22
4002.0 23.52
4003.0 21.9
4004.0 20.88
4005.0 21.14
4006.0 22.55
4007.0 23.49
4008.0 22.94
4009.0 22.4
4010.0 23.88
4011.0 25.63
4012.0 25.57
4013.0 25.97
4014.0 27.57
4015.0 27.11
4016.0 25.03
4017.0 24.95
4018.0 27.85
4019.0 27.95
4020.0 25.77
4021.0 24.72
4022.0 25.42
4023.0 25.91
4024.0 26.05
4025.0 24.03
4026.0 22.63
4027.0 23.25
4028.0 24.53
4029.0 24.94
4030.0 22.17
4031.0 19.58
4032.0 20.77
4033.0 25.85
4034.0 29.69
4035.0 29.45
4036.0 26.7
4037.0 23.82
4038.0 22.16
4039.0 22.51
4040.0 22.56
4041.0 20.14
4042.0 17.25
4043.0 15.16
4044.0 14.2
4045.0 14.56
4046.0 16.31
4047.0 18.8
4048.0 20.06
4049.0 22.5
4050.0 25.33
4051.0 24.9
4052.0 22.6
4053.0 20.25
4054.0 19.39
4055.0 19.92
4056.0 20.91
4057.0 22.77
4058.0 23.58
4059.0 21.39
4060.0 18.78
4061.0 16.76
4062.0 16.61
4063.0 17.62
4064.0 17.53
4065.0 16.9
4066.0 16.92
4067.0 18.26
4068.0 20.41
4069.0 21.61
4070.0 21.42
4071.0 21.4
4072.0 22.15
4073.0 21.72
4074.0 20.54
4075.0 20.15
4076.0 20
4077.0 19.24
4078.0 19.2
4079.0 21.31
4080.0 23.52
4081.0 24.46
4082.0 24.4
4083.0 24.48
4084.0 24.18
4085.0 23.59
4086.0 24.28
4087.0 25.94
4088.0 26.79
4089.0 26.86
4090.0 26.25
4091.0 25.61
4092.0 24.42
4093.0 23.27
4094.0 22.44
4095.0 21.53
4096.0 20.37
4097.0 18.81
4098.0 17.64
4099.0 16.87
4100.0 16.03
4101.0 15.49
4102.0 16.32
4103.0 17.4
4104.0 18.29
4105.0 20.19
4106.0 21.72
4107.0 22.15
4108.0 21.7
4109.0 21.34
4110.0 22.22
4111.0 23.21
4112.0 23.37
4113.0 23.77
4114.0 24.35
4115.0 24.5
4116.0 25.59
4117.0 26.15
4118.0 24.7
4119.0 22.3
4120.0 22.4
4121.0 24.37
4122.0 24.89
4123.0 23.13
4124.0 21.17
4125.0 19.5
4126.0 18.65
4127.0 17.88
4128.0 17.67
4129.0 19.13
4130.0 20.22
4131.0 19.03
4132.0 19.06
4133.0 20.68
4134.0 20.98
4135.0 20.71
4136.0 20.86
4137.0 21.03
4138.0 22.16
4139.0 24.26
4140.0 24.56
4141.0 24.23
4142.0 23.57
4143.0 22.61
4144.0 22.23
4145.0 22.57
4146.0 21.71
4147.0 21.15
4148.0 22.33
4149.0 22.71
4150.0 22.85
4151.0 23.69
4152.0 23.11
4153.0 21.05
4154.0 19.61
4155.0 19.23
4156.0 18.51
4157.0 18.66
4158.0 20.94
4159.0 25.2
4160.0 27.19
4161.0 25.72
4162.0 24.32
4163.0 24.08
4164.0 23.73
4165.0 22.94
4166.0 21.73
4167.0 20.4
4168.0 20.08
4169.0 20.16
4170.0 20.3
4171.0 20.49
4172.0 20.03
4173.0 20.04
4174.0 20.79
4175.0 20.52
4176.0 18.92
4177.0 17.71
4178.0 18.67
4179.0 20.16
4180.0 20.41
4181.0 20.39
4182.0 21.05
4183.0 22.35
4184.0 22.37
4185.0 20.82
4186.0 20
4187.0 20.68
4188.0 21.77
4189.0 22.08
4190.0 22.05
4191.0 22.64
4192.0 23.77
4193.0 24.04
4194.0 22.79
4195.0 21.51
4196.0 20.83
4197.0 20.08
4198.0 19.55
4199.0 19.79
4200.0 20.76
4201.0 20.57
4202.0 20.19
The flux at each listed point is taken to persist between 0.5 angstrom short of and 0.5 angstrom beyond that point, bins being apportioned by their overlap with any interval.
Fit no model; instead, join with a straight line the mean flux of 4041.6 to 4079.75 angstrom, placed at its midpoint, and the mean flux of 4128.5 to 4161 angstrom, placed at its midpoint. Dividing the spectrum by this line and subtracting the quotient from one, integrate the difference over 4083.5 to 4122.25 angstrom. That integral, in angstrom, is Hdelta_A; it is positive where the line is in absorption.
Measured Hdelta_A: -2.9 angstrom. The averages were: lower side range 19.7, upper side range 21.8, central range 22.3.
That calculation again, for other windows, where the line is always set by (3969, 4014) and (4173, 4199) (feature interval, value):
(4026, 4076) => -2.4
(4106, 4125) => -2.6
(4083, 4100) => -2.2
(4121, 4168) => -2.5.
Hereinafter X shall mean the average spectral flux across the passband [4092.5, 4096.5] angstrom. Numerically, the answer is 21.9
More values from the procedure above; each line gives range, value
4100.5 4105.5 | 17.5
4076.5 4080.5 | 20.8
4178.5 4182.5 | 20.5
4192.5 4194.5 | 23.4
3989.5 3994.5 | 23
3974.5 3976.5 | 12.9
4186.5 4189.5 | 21.5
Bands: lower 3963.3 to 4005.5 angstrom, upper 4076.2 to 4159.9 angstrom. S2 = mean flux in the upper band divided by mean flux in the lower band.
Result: 1.3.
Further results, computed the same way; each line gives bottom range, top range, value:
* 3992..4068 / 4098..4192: 0.95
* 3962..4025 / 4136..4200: 1.11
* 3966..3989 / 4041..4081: 1.42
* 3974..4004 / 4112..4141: 1.09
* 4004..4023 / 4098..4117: 0.84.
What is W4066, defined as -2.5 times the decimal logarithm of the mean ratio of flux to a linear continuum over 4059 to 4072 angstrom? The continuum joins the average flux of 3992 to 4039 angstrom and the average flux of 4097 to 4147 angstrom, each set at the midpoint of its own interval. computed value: 0.20 mag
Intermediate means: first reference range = 24.2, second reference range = 21.3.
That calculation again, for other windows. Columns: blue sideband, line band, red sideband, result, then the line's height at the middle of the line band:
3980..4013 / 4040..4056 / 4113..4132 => 0.125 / 22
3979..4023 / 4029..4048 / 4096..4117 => 0.041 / 22.1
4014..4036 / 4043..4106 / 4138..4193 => 0.160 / 24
